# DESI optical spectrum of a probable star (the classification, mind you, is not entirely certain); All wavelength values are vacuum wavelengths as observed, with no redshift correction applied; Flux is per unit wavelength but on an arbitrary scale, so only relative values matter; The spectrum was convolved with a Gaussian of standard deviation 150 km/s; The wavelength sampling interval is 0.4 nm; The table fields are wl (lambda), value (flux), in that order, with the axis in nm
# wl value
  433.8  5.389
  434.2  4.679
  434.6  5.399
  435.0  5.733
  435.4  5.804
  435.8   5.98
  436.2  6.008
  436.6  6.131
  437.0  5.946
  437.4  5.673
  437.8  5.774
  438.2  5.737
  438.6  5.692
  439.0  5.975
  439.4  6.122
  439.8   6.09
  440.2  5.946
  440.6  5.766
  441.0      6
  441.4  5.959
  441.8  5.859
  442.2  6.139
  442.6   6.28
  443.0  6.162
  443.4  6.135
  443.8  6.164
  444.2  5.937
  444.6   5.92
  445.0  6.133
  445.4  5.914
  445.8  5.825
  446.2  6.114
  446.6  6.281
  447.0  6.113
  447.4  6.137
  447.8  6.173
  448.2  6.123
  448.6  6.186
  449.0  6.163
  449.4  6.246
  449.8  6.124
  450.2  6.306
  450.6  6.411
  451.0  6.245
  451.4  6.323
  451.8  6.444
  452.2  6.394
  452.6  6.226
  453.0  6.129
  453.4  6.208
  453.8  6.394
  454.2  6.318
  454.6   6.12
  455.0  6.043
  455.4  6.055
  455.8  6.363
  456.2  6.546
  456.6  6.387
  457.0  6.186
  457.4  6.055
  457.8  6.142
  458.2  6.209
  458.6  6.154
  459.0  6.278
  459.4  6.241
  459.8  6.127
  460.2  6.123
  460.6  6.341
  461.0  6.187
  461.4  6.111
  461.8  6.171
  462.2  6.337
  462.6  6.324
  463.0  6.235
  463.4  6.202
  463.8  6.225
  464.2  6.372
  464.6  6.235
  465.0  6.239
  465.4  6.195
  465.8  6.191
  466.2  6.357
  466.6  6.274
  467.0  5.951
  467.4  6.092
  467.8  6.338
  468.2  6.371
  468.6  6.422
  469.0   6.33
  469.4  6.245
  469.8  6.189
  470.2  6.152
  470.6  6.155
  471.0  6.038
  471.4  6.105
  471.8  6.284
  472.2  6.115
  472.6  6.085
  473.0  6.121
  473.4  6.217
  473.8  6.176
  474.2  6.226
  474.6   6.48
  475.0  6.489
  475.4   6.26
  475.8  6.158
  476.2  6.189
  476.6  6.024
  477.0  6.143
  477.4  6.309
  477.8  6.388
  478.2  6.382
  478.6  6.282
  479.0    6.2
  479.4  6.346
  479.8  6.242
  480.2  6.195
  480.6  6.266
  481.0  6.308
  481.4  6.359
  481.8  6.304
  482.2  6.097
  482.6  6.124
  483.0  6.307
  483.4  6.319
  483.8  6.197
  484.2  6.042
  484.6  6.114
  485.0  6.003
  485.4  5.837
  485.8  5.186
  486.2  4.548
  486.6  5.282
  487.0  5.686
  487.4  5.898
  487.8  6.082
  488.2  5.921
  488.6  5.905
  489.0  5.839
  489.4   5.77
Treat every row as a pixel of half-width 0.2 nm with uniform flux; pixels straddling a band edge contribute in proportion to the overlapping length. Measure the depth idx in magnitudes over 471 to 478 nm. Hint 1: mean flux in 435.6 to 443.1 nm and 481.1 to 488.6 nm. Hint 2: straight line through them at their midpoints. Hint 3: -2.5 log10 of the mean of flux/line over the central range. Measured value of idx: -0.053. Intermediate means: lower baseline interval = 5.96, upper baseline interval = 5.91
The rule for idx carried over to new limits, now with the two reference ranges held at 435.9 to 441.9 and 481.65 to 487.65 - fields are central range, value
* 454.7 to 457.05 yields -0.07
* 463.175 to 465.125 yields -0.07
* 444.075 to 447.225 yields -0.02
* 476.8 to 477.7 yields -0.07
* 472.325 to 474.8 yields -0.06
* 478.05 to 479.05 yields -0.08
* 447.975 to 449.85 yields -0.05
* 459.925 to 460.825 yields -0.06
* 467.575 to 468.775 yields -0.09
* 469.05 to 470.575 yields -0.06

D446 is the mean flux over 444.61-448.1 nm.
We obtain 6.08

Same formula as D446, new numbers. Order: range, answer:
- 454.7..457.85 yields 6.22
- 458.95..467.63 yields 6.22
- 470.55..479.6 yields 6.23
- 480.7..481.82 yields 6.32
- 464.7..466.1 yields 6.22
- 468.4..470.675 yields 6.25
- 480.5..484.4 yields 6.23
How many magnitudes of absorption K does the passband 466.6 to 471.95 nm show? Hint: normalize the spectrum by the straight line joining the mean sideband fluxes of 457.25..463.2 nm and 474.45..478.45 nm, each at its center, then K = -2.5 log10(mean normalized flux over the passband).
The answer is 0.01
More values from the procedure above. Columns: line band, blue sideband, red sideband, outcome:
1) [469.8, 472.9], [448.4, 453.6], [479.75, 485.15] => 0.016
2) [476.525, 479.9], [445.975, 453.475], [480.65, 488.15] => -0.050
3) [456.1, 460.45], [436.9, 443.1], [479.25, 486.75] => -0.044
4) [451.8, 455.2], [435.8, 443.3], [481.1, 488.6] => -0.053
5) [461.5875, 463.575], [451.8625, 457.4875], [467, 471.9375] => -0.004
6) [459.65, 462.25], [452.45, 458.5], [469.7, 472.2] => 0.001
